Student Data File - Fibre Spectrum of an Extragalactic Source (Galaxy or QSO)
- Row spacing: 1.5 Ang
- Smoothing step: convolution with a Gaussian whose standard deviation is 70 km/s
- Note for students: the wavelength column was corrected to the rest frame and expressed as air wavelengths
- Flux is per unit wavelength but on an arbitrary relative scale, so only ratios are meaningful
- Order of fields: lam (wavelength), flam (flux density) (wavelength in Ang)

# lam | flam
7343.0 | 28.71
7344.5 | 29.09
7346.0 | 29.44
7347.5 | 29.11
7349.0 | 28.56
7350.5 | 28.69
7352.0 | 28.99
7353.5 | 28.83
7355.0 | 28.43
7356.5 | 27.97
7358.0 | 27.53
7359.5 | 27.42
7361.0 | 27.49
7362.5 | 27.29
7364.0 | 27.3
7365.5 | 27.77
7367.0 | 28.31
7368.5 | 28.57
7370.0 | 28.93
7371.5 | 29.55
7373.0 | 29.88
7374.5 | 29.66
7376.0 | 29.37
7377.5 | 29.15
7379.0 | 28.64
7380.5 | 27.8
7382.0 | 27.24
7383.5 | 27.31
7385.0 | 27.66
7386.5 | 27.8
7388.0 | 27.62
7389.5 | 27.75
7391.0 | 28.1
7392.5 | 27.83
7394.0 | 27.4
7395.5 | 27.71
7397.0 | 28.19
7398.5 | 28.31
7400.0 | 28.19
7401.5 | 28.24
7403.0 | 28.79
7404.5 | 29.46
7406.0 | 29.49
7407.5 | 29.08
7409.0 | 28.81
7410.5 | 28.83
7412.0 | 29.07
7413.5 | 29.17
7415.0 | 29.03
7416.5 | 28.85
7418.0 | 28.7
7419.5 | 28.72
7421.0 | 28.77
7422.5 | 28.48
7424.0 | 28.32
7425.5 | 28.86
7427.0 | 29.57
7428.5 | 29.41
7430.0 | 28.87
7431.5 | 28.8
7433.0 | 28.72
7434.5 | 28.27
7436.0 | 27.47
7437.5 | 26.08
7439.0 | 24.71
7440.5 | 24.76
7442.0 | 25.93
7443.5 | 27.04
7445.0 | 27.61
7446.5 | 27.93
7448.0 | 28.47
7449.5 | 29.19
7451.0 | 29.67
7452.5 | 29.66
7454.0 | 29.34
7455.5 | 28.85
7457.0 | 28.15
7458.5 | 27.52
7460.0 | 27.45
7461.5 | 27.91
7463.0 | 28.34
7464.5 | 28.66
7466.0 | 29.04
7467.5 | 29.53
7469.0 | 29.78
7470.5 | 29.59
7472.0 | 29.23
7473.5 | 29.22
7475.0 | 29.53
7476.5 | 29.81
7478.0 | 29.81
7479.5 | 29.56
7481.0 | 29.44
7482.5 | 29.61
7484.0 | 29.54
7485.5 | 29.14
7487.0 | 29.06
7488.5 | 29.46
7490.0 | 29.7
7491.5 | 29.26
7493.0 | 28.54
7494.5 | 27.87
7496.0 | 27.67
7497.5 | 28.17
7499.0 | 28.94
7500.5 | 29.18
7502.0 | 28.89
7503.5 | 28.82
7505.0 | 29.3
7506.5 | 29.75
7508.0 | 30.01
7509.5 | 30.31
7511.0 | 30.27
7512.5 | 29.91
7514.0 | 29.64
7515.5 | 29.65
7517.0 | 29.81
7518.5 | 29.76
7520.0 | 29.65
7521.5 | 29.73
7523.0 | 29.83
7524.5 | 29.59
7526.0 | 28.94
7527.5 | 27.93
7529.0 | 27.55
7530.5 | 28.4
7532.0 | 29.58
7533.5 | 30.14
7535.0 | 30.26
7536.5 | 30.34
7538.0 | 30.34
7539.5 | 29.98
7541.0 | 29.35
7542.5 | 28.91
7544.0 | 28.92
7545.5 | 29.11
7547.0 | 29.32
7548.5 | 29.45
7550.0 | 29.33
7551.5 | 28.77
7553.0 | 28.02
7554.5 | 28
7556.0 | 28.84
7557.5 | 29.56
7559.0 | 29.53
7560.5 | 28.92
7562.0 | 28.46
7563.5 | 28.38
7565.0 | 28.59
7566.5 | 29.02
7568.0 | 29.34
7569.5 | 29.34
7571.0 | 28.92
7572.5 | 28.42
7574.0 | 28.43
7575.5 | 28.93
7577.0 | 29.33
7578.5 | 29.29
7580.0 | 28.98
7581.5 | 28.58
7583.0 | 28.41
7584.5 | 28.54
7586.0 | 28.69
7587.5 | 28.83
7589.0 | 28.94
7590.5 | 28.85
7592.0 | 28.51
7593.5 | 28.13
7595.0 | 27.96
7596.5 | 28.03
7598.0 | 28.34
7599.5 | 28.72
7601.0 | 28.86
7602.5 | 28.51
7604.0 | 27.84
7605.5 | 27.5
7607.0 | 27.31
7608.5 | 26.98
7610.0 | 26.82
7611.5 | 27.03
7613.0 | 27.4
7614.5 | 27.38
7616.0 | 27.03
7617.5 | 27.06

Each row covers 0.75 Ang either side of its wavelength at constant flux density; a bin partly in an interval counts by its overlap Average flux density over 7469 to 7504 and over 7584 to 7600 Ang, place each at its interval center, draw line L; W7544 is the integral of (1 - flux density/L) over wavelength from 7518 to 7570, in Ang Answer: -0.7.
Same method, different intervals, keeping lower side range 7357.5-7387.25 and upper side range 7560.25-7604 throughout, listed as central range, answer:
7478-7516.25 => -1.0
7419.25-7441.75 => 0.3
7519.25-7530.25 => -0.2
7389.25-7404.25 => 0.1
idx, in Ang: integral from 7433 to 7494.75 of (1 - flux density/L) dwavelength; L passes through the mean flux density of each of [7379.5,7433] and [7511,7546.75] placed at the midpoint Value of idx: 0.9 Ang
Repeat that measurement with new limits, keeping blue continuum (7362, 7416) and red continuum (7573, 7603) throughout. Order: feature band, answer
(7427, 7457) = 0.5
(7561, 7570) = -0.1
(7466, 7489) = -0.8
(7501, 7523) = -0.9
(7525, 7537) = -0.2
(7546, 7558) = -0.1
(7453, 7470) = -0.1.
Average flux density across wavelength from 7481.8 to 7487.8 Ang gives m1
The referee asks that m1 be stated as 29.3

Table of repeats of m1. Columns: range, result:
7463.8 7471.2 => 29.3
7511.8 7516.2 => 29.7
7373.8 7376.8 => 29.5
